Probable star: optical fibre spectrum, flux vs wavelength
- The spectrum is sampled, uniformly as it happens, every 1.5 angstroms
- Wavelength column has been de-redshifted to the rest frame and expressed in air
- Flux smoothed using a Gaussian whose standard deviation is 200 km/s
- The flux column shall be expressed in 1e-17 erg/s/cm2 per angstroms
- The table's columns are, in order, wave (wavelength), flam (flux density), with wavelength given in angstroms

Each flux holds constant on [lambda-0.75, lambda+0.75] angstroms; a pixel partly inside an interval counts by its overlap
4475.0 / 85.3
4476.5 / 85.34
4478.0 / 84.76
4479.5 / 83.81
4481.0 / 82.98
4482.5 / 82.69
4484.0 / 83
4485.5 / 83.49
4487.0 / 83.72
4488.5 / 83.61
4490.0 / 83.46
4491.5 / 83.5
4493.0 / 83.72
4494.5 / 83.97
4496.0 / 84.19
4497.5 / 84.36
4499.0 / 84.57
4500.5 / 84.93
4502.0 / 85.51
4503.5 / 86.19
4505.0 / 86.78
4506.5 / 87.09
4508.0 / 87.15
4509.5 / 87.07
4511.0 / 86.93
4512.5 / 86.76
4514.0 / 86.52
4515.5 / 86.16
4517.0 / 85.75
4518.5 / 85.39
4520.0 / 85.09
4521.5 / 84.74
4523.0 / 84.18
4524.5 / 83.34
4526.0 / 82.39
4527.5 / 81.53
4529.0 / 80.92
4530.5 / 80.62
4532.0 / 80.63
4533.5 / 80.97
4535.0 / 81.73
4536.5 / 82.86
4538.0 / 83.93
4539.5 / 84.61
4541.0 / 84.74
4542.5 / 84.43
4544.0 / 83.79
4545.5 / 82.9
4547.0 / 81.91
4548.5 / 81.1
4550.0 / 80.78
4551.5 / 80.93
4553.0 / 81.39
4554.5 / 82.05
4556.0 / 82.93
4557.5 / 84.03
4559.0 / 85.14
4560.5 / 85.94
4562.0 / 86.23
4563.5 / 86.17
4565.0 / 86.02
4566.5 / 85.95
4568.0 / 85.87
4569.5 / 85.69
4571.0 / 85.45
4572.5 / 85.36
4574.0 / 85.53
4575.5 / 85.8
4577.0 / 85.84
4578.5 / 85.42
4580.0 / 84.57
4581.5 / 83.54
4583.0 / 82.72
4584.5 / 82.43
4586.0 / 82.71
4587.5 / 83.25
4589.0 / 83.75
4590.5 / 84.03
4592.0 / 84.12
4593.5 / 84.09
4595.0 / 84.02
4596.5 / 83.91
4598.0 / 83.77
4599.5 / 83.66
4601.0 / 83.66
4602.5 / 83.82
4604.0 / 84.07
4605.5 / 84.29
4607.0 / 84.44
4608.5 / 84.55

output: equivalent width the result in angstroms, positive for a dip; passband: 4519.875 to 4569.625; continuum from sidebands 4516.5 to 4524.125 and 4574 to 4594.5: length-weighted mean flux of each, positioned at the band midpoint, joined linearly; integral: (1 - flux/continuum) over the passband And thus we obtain 0.7 angstroms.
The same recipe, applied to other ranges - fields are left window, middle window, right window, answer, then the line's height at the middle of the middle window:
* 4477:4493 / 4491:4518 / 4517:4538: -0.8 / 83.2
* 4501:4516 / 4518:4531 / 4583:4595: 0.4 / 86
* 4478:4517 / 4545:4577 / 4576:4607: 0.0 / 84.2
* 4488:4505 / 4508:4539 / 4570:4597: 0.2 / 84.4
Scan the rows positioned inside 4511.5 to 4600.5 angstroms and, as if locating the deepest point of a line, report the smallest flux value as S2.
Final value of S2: 80.62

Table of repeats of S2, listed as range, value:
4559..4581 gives 84.57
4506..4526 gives 82.39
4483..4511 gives 83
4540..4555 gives 80.78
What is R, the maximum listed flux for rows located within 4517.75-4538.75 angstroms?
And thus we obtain 85.39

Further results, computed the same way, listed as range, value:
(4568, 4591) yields 85.87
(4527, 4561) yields 85.94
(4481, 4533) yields 87.15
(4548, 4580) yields 86.23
